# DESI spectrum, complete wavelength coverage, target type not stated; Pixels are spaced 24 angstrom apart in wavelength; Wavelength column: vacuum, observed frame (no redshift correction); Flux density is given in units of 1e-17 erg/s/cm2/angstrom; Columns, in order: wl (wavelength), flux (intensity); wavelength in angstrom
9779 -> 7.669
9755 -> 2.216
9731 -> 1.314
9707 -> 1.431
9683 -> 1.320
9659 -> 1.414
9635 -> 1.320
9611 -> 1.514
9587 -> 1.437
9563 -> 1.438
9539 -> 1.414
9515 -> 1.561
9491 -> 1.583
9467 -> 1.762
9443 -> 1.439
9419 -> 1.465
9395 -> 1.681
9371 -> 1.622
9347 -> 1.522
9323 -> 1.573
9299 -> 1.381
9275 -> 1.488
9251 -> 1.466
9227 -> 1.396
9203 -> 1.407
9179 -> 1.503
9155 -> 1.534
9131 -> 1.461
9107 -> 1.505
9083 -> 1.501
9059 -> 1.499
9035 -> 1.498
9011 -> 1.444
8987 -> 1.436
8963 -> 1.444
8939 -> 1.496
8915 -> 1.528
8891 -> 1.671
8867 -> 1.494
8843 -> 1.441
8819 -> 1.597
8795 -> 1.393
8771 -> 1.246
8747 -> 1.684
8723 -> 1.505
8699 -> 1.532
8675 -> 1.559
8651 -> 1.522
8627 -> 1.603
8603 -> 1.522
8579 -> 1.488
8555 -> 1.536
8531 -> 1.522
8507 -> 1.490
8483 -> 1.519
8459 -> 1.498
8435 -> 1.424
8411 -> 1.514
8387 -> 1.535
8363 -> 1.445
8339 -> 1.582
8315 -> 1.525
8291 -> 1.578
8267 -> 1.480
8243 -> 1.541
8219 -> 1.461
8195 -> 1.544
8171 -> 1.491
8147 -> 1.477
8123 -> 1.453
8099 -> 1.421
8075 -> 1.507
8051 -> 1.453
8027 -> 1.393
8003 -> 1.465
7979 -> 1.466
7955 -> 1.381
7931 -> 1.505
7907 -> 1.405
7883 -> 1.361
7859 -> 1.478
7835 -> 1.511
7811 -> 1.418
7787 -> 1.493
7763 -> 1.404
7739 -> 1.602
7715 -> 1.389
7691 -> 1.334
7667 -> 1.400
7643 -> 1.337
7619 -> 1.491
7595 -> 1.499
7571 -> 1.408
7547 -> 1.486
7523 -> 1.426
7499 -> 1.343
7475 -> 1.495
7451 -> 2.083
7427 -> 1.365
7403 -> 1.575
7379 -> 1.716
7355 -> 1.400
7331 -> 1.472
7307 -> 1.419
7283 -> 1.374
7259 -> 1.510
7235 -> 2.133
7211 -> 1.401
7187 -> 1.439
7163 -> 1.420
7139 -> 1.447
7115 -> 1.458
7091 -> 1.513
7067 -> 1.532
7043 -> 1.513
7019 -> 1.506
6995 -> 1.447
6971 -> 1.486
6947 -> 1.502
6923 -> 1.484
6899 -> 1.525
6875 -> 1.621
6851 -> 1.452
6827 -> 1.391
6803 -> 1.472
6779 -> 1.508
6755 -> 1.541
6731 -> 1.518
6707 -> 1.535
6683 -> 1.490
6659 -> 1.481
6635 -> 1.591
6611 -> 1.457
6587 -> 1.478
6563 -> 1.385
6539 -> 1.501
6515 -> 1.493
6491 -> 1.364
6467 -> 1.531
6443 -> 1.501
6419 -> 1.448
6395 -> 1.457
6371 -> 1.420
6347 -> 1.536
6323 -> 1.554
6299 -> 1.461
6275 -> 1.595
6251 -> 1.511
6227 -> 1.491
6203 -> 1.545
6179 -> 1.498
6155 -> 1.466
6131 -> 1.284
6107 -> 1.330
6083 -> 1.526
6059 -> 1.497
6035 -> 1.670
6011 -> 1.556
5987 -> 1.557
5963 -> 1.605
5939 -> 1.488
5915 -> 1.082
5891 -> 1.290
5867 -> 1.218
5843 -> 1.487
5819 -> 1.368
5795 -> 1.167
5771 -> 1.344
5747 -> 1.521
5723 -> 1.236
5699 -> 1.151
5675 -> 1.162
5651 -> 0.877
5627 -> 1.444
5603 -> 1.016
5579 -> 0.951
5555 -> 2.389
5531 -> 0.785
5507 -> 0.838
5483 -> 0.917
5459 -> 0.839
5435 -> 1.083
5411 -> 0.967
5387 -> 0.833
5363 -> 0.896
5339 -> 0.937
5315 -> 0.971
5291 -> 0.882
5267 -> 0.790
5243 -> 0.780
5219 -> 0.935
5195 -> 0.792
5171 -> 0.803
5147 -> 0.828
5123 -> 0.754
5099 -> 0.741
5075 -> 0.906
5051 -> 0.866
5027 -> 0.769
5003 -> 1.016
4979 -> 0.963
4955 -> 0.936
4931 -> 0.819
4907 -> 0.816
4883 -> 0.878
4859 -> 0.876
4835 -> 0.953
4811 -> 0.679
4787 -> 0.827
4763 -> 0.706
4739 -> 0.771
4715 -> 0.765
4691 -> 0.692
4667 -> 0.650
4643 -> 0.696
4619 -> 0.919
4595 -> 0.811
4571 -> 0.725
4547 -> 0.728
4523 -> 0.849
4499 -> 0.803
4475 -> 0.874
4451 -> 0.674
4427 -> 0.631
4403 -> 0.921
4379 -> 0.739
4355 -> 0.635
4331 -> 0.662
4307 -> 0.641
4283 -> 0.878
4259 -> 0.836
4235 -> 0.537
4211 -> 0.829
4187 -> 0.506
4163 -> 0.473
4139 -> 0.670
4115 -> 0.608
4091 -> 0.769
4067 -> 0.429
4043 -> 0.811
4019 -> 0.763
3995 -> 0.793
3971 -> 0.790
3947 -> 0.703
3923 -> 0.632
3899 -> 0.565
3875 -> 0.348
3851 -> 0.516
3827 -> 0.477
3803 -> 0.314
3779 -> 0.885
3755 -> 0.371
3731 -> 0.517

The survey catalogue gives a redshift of 0.49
